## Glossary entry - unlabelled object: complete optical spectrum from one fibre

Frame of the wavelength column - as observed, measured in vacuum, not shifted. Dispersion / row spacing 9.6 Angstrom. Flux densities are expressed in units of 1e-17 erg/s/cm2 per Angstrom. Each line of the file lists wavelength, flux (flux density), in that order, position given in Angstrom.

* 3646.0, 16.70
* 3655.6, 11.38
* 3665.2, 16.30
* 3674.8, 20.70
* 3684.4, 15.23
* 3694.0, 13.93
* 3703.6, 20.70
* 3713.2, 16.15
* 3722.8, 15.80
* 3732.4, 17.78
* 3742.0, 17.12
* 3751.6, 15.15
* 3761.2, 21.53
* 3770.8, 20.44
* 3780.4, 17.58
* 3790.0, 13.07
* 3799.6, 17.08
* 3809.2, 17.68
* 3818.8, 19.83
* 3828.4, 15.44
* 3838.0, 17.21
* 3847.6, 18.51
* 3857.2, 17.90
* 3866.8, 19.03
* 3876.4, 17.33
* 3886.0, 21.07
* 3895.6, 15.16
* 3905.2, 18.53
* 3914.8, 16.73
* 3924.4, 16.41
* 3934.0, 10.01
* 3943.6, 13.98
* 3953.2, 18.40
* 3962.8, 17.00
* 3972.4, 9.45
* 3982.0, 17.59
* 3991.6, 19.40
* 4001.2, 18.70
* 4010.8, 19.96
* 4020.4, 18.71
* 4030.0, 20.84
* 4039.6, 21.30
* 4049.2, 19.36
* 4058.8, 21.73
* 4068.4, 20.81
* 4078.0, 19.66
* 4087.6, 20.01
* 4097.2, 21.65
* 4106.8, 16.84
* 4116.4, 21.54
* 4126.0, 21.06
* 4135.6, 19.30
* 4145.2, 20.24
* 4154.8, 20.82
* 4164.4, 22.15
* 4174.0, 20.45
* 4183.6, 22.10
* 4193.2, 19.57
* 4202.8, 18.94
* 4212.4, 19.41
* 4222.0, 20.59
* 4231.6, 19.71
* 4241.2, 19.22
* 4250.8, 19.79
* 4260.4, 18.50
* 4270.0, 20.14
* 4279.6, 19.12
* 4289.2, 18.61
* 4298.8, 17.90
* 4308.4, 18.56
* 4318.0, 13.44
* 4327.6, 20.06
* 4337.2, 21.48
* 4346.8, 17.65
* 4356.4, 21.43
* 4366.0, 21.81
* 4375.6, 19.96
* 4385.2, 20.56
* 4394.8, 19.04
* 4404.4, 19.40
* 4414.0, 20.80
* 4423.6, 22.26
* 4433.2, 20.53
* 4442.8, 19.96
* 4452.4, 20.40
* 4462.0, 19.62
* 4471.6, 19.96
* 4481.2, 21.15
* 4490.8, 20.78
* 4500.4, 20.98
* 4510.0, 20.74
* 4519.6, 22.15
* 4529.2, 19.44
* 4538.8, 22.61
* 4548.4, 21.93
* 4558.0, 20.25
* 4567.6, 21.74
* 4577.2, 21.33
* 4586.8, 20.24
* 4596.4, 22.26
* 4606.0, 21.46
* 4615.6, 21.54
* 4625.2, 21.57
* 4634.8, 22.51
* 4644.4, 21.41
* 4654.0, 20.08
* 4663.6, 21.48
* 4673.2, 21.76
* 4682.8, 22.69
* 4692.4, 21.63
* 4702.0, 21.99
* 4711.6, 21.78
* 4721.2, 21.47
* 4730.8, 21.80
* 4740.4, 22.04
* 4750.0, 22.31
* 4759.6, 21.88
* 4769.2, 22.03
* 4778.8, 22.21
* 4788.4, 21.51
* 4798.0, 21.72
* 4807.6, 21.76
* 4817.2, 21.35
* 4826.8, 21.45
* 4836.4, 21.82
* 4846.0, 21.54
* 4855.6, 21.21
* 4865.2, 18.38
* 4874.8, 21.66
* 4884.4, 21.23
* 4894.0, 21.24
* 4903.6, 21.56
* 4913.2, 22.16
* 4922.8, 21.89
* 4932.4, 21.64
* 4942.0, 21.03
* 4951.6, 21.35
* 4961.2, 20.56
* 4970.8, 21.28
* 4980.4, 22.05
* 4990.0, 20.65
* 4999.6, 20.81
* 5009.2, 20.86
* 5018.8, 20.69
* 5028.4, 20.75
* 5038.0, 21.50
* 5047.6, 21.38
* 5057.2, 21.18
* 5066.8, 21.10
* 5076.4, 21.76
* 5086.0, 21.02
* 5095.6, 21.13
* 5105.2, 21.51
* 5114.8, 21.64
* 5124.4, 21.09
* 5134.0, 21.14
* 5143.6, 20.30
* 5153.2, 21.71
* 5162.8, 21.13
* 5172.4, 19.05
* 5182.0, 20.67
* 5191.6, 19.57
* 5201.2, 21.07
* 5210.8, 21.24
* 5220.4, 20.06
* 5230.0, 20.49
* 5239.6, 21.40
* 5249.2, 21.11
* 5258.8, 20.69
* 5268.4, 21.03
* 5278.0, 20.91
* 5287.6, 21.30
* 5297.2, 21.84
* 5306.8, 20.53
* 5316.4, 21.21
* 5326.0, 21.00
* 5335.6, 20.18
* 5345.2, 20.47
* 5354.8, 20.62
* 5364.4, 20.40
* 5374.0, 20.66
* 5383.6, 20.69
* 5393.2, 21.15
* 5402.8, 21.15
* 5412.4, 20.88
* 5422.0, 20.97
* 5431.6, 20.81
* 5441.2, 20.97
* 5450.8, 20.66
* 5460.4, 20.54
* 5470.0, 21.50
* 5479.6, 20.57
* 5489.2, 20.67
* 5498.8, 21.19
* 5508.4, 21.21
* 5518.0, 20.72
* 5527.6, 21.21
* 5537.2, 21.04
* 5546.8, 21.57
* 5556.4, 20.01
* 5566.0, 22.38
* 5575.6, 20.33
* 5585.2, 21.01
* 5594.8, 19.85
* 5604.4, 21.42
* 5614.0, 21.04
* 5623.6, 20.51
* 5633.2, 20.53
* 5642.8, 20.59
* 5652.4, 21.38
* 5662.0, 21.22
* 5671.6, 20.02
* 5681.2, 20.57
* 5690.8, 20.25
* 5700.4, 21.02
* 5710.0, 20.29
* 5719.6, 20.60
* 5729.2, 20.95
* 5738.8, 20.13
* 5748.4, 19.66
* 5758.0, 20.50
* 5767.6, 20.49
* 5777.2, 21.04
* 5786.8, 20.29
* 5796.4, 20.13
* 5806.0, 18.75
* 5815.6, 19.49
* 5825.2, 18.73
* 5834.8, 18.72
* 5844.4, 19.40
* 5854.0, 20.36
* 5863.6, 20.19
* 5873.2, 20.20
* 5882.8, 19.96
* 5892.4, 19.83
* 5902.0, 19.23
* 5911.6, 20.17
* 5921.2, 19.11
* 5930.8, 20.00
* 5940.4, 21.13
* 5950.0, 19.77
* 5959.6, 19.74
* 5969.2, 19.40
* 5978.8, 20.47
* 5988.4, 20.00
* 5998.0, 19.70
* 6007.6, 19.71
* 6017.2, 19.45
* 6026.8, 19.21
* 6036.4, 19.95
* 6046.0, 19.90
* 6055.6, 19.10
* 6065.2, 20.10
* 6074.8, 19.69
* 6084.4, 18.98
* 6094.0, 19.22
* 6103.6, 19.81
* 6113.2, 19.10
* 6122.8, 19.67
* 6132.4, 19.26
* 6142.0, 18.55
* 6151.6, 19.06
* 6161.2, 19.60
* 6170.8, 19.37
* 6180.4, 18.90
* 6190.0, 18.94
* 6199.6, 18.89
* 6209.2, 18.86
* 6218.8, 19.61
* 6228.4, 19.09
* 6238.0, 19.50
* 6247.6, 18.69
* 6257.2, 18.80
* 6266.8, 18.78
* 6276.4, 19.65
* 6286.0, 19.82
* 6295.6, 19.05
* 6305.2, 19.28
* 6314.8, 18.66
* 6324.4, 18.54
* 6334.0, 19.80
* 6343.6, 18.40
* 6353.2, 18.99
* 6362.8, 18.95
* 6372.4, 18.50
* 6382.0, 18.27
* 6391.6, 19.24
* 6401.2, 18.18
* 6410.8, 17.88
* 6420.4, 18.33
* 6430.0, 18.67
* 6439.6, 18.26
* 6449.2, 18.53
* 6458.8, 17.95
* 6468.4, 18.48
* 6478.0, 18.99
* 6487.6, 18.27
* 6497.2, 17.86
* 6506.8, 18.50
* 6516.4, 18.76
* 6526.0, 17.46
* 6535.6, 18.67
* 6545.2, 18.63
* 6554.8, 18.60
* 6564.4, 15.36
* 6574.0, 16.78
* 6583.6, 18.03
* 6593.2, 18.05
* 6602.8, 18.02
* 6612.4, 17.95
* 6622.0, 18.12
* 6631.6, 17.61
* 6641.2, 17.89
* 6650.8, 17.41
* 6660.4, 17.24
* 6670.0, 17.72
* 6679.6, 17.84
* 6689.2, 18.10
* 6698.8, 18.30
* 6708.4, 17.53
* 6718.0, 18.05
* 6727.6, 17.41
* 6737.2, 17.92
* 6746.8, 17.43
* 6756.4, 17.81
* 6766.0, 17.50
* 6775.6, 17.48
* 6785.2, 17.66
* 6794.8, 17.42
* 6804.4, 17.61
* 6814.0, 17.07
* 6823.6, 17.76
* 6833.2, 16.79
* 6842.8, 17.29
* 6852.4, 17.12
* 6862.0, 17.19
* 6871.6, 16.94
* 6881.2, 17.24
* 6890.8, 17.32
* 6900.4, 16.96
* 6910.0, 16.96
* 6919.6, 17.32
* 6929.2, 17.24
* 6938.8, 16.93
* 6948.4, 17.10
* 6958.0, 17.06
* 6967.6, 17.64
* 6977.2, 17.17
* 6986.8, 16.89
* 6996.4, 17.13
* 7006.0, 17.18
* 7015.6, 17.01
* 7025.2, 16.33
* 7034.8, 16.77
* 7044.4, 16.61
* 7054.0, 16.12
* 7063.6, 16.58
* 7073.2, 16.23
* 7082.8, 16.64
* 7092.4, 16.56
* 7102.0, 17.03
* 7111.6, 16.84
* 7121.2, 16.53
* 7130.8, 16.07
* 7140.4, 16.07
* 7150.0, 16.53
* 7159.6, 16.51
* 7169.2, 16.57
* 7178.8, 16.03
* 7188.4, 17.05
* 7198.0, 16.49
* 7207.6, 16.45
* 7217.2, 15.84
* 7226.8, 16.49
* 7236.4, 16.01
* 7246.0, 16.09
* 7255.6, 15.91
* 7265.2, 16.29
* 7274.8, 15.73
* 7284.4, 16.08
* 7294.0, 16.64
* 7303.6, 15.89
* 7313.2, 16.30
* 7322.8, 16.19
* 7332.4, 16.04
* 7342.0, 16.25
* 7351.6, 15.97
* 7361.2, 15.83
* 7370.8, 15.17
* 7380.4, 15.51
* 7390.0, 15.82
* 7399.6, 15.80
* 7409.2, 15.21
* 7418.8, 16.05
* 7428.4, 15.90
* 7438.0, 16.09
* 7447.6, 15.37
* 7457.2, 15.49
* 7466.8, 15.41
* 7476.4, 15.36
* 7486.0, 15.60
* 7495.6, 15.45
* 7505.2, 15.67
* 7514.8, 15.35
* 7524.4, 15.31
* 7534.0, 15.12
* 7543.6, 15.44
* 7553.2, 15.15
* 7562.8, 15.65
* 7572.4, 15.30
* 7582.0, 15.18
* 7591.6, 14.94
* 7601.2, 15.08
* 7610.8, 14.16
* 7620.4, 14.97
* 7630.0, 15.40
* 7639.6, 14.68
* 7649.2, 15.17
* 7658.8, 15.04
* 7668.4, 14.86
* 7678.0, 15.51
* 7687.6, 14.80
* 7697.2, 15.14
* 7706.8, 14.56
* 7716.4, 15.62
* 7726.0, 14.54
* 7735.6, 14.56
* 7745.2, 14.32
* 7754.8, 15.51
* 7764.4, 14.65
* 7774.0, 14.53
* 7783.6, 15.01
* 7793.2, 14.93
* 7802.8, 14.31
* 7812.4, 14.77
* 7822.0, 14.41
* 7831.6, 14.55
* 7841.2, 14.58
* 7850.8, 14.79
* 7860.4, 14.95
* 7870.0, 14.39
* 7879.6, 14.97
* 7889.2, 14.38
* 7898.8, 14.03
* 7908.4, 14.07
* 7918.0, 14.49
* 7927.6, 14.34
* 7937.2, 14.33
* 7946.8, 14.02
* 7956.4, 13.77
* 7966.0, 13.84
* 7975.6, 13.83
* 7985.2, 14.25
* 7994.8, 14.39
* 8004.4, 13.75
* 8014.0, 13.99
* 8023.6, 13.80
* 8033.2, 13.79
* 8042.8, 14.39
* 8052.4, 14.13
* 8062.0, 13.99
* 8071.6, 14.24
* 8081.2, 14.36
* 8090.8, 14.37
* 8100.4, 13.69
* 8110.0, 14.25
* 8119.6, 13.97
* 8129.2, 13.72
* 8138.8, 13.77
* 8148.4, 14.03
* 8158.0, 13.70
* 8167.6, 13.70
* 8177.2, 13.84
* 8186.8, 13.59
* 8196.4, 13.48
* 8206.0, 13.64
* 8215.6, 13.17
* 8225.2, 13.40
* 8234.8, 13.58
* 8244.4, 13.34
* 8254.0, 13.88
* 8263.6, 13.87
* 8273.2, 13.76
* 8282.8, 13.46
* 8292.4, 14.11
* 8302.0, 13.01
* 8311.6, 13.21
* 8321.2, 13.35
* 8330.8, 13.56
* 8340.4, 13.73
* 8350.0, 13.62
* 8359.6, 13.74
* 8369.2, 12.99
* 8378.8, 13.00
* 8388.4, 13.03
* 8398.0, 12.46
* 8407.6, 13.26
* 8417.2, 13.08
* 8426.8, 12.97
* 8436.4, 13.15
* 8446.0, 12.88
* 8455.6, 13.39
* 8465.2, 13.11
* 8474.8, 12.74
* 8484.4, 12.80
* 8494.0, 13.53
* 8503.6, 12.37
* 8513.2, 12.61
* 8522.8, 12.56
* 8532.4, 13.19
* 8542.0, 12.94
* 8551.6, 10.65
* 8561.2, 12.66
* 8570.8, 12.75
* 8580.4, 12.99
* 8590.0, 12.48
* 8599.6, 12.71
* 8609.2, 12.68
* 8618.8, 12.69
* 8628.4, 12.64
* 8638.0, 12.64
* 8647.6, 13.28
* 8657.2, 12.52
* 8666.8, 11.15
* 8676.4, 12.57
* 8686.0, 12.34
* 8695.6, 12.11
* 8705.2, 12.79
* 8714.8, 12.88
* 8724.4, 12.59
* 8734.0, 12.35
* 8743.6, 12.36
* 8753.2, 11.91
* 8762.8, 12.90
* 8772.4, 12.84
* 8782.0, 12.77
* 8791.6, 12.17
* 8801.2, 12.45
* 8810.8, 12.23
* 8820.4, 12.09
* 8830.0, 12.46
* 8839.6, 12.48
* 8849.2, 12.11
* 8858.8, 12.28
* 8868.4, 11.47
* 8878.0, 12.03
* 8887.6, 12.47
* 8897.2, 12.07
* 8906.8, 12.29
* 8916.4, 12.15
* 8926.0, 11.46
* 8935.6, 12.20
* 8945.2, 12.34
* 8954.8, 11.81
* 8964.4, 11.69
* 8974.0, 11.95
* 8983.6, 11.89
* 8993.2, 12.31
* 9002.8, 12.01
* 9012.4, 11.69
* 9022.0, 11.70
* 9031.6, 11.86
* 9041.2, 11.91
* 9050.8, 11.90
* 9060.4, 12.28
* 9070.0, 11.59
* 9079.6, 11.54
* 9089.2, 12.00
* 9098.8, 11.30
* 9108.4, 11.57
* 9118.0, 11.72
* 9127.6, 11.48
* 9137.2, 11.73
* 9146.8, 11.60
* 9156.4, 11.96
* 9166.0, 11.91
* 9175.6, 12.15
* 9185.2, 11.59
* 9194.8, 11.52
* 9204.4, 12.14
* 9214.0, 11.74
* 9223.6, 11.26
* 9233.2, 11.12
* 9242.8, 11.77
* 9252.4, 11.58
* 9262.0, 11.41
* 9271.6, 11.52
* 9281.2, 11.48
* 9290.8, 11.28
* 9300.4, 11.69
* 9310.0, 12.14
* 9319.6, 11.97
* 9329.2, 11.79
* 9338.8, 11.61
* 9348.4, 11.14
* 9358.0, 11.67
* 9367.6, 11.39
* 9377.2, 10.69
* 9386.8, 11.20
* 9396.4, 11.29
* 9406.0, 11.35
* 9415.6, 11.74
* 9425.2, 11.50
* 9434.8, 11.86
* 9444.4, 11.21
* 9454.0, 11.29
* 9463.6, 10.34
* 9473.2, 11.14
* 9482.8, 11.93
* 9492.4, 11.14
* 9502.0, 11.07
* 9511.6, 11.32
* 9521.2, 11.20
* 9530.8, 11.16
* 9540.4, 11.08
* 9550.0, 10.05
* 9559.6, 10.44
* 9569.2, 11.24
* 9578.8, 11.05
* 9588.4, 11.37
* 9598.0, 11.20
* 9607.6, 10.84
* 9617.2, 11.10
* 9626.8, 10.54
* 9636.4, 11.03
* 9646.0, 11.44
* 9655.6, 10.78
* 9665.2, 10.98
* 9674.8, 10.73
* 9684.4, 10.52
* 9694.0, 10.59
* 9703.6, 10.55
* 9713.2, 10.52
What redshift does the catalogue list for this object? 0.001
